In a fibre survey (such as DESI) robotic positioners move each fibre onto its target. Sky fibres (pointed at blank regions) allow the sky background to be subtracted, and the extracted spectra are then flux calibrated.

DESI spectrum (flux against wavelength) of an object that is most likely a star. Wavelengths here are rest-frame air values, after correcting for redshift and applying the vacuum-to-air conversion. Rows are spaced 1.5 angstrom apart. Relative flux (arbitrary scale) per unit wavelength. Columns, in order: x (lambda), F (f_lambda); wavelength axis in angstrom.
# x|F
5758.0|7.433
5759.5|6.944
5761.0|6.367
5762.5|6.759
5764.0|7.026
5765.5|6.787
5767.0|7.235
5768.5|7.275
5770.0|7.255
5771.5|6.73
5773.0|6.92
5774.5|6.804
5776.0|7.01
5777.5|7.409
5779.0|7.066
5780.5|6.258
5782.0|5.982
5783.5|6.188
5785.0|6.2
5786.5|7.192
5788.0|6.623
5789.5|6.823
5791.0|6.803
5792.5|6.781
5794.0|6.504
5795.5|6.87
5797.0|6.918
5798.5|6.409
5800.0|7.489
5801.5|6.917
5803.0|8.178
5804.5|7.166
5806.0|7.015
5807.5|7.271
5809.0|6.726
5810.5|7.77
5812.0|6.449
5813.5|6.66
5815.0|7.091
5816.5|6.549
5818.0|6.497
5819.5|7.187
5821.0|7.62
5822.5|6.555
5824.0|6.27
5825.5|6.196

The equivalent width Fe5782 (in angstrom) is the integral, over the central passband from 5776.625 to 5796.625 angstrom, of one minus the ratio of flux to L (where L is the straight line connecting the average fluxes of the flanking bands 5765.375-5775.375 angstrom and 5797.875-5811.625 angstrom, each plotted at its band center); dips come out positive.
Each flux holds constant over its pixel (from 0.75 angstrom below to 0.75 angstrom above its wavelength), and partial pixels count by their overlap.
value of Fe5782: 1.2 angstrom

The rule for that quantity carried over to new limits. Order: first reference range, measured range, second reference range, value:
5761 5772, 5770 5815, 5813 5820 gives 0.0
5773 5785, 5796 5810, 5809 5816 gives -0.5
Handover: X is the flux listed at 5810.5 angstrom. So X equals 7.77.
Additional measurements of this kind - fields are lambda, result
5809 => 6.726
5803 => 8.178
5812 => 6.449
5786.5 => 7.192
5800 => 7.489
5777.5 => 7.409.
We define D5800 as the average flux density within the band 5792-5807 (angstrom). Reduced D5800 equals 7.03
